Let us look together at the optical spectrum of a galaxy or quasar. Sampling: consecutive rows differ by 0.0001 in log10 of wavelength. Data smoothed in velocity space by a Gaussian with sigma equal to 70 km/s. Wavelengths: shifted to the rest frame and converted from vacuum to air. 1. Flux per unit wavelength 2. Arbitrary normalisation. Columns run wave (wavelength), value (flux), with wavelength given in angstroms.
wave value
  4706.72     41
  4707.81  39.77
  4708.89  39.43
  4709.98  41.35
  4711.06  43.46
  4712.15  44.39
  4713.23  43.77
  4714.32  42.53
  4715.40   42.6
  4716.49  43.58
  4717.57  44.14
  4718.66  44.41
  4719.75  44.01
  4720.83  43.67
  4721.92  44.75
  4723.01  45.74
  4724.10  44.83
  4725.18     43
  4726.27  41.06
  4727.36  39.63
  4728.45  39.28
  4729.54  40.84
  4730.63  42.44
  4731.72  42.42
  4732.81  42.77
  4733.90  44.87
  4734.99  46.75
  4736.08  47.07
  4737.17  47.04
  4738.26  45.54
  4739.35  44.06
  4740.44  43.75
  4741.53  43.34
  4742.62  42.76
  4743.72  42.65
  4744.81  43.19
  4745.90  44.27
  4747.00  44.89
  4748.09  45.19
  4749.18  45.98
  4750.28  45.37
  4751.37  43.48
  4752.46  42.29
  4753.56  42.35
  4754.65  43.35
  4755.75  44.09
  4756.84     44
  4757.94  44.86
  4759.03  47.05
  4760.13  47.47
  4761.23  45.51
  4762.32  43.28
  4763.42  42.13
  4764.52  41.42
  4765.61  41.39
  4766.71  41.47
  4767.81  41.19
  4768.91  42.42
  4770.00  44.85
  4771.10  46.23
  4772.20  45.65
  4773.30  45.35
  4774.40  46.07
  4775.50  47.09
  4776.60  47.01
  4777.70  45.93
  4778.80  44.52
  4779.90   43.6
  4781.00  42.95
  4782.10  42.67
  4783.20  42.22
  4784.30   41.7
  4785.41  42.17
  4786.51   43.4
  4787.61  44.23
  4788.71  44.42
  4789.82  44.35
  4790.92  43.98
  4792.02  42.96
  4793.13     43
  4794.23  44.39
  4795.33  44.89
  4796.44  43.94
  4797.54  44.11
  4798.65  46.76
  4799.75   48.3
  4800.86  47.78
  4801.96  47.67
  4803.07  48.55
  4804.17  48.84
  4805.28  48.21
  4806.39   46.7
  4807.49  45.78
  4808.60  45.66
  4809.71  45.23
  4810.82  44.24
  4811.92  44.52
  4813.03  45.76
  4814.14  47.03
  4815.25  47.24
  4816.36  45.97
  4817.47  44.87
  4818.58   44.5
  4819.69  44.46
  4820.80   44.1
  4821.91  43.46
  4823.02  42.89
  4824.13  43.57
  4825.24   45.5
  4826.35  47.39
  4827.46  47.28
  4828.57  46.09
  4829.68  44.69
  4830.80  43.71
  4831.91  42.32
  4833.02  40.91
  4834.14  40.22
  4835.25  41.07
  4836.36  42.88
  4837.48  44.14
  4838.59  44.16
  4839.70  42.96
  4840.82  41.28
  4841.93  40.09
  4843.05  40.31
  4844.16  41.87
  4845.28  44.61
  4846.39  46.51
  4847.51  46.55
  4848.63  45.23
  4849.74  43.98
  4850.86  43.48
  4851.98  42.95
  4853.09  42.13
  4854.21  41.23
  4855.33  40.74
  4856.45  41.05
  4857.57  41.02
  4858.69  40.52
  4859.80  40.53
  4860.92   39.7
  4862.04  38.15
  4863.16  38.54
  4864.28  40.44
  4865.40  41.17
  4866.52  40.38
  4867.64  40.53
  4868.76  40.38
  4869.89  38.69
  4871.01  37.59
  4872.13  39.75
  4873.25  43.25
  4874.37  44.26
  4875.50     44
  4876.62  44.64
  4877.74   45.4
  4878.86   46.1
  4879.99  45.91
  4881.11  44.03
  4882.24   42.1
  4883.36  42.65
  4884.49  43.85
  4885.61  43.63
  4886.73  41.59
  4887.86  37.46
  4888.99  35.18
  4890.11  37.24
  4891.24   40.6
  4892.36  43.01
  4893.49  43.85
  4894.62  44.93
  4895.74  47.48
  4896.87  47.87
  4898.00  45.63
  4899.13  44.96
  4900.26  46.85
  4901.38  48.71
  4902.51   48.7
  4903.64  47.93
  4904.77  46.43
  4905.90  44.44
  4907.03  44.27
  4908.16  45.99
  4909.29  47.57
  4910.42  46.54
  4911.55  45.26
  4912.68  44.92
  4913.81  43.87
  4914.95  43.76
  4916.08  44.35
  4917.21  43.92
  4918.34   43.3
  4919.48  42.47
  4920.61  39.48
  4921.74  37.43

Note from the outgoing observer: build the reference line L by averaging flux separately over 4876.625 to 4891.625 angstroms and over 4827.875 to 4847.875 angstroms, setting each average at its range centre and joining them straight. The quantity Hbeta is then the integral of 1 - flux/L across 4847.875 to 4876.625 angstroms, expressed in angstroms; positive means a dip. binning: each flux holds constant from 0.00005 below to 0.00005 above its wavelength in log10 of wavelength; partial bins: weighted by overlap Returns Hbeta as 0.84 angstroms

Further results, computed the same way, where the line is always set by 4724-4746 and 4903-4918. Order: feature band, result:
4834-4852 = 0.6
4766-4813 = -1.0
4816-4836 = 0.2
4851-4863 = 1.0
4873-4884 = 0.2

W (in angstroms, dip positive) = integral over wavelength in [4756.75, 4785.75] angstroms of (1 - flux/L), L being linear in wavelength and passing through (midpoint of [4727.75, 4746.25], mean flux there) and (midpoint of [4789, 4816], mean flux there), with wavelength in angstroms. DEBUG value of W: 0.4 angstroms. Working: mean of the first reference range 43.7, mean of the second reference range 45.8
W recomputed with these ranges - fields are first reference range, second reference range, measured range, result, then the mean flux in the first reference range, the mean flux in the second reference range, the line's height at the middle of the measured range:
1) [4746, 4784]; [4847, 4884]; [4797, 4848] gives -2.2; 44.2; 42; 43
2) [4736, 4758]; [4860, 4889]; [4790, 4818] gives -1.8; 44.2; 41.6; 43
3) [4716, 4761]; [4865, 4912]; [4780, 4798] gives 0.2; 44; 43.6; 43.8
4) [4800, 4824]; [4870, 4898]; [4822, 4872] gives 2.4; 45.9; 42.8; 44.4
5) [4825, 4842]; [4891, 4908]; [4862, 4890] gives 2.1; 43.5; 45.8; 45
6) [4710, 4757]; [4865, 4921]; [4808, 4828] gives -0.7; 43.7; 43.6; 43.6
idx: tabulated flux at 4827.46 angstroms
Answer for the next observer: 47.28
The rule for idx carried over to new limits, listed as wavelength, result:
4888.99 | 35.18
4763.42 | 42.13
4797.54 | 44.11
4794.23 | 44.39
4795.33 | 44.89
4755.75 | 44.09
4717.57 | 44.14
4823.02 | 42.89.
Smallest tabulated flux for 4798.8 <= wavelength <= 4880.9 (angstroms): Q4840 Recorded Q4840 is 37.59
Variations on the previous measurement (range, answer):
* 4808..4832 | 42.32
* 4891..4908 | 40.6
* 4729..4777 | 40.84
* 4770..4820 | 41.7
